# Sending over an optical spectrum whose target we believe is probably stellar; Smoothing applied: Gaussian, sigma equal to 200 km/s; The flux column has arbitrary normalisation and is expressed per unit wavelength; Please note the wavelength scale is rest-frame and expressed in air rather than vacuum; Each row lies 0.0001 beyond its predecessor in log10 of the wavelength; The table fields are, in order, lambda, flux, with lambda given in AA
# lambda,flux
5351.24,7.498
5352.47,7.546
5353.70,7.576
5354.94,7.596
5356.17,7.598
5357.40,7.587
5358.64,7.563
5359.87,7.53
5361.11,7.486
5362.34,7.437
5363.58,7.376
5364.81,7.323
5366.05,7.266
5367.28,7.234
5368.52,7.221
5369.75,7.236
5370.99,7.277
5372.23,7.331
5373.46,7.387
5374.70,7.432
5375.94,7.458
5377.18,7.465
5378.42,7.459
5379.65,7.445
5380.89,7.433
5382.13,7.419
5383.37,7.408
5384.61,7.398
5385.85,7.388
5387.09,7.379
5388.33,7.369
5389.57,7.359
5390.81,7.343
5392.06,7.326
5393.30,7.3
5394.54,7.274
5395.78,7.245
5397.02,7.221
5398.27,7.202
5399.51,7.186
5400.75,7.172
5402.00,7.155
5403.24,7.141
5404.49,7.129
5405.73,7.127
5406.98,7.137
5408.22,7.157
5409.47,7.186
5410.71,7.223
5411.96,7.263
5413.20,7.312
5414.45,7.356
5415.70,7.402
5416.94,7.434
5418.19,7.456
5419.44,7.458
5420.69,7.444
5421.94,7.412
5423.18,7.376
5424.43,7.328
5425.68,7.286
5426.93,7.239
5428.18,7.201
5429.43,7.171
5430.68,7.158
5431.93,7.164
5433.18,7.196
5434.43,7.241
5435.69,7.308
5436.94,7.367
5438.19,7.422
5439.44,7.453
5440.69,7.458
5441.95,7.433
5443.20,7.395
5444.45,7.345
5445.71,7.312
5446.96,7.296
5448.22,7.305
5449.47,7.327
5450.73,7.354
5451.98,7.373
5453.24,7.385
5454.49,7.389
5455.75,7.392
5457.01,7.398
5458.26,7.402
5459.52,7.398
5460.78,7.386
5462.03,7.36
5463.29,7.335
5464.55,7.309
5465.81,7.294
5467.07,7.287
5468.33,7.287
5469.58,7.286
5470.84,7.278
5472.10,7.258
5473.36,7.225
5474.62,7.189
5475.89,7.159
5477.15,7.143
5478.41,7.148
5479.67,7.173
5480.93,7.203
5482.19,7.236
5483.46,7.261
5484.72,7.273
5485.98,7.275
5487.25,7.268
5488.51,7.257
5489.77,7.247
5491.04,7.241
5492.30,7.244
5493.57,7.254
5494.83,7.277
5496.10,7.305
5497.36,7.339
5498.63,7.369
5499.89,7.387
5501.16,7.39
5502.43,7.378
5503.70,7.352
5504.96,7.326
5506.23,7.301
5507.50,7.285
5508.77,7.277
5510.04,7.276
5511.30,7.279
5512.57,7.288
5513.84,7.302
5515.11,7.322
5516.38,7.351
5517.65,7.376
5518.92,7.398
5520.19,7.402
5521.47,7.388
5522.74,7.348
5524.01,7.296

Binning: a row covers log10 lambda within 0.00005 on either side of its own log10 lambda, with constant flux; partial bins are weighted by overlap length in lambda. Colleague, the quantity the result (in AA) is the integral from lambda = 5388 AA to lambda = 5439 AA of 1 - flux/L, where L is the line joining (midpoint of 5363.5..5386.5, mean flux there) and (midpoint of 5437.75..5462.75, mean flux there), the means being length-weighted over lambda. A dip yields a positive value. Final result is 0.7 AA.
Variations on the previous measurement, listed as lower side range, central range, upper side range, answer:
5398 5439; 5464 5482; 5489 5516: 0.2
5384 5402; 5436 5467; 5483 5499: -0.4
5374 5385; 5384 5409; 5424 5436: 0.4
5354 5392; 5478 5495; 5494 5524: 0.2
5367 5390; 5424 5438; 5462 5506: 0.2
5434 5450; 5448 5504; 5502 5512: 0.3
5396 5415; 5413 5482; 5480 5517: -0.7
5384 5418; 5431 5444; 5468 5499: -0.1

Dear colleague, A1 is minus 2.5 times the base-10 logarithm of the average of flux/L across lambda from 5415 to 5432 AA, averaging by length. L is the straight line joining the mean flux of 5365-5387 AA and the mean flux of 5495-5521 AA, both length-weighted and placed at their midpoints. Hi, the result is 0.00 mag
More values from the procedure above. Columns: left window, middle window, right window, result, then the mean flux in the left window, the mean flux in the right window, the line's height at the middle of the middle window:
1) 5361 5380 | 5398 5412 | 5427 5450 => 0.02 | 7.36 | 7.31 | 7.33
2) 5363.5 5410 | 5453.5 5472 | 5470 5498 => -0.01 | 7.3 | 7.24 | 7.25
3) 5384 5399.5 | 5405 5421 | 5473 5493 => 0.00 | 7.31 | 7.22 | 7.29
